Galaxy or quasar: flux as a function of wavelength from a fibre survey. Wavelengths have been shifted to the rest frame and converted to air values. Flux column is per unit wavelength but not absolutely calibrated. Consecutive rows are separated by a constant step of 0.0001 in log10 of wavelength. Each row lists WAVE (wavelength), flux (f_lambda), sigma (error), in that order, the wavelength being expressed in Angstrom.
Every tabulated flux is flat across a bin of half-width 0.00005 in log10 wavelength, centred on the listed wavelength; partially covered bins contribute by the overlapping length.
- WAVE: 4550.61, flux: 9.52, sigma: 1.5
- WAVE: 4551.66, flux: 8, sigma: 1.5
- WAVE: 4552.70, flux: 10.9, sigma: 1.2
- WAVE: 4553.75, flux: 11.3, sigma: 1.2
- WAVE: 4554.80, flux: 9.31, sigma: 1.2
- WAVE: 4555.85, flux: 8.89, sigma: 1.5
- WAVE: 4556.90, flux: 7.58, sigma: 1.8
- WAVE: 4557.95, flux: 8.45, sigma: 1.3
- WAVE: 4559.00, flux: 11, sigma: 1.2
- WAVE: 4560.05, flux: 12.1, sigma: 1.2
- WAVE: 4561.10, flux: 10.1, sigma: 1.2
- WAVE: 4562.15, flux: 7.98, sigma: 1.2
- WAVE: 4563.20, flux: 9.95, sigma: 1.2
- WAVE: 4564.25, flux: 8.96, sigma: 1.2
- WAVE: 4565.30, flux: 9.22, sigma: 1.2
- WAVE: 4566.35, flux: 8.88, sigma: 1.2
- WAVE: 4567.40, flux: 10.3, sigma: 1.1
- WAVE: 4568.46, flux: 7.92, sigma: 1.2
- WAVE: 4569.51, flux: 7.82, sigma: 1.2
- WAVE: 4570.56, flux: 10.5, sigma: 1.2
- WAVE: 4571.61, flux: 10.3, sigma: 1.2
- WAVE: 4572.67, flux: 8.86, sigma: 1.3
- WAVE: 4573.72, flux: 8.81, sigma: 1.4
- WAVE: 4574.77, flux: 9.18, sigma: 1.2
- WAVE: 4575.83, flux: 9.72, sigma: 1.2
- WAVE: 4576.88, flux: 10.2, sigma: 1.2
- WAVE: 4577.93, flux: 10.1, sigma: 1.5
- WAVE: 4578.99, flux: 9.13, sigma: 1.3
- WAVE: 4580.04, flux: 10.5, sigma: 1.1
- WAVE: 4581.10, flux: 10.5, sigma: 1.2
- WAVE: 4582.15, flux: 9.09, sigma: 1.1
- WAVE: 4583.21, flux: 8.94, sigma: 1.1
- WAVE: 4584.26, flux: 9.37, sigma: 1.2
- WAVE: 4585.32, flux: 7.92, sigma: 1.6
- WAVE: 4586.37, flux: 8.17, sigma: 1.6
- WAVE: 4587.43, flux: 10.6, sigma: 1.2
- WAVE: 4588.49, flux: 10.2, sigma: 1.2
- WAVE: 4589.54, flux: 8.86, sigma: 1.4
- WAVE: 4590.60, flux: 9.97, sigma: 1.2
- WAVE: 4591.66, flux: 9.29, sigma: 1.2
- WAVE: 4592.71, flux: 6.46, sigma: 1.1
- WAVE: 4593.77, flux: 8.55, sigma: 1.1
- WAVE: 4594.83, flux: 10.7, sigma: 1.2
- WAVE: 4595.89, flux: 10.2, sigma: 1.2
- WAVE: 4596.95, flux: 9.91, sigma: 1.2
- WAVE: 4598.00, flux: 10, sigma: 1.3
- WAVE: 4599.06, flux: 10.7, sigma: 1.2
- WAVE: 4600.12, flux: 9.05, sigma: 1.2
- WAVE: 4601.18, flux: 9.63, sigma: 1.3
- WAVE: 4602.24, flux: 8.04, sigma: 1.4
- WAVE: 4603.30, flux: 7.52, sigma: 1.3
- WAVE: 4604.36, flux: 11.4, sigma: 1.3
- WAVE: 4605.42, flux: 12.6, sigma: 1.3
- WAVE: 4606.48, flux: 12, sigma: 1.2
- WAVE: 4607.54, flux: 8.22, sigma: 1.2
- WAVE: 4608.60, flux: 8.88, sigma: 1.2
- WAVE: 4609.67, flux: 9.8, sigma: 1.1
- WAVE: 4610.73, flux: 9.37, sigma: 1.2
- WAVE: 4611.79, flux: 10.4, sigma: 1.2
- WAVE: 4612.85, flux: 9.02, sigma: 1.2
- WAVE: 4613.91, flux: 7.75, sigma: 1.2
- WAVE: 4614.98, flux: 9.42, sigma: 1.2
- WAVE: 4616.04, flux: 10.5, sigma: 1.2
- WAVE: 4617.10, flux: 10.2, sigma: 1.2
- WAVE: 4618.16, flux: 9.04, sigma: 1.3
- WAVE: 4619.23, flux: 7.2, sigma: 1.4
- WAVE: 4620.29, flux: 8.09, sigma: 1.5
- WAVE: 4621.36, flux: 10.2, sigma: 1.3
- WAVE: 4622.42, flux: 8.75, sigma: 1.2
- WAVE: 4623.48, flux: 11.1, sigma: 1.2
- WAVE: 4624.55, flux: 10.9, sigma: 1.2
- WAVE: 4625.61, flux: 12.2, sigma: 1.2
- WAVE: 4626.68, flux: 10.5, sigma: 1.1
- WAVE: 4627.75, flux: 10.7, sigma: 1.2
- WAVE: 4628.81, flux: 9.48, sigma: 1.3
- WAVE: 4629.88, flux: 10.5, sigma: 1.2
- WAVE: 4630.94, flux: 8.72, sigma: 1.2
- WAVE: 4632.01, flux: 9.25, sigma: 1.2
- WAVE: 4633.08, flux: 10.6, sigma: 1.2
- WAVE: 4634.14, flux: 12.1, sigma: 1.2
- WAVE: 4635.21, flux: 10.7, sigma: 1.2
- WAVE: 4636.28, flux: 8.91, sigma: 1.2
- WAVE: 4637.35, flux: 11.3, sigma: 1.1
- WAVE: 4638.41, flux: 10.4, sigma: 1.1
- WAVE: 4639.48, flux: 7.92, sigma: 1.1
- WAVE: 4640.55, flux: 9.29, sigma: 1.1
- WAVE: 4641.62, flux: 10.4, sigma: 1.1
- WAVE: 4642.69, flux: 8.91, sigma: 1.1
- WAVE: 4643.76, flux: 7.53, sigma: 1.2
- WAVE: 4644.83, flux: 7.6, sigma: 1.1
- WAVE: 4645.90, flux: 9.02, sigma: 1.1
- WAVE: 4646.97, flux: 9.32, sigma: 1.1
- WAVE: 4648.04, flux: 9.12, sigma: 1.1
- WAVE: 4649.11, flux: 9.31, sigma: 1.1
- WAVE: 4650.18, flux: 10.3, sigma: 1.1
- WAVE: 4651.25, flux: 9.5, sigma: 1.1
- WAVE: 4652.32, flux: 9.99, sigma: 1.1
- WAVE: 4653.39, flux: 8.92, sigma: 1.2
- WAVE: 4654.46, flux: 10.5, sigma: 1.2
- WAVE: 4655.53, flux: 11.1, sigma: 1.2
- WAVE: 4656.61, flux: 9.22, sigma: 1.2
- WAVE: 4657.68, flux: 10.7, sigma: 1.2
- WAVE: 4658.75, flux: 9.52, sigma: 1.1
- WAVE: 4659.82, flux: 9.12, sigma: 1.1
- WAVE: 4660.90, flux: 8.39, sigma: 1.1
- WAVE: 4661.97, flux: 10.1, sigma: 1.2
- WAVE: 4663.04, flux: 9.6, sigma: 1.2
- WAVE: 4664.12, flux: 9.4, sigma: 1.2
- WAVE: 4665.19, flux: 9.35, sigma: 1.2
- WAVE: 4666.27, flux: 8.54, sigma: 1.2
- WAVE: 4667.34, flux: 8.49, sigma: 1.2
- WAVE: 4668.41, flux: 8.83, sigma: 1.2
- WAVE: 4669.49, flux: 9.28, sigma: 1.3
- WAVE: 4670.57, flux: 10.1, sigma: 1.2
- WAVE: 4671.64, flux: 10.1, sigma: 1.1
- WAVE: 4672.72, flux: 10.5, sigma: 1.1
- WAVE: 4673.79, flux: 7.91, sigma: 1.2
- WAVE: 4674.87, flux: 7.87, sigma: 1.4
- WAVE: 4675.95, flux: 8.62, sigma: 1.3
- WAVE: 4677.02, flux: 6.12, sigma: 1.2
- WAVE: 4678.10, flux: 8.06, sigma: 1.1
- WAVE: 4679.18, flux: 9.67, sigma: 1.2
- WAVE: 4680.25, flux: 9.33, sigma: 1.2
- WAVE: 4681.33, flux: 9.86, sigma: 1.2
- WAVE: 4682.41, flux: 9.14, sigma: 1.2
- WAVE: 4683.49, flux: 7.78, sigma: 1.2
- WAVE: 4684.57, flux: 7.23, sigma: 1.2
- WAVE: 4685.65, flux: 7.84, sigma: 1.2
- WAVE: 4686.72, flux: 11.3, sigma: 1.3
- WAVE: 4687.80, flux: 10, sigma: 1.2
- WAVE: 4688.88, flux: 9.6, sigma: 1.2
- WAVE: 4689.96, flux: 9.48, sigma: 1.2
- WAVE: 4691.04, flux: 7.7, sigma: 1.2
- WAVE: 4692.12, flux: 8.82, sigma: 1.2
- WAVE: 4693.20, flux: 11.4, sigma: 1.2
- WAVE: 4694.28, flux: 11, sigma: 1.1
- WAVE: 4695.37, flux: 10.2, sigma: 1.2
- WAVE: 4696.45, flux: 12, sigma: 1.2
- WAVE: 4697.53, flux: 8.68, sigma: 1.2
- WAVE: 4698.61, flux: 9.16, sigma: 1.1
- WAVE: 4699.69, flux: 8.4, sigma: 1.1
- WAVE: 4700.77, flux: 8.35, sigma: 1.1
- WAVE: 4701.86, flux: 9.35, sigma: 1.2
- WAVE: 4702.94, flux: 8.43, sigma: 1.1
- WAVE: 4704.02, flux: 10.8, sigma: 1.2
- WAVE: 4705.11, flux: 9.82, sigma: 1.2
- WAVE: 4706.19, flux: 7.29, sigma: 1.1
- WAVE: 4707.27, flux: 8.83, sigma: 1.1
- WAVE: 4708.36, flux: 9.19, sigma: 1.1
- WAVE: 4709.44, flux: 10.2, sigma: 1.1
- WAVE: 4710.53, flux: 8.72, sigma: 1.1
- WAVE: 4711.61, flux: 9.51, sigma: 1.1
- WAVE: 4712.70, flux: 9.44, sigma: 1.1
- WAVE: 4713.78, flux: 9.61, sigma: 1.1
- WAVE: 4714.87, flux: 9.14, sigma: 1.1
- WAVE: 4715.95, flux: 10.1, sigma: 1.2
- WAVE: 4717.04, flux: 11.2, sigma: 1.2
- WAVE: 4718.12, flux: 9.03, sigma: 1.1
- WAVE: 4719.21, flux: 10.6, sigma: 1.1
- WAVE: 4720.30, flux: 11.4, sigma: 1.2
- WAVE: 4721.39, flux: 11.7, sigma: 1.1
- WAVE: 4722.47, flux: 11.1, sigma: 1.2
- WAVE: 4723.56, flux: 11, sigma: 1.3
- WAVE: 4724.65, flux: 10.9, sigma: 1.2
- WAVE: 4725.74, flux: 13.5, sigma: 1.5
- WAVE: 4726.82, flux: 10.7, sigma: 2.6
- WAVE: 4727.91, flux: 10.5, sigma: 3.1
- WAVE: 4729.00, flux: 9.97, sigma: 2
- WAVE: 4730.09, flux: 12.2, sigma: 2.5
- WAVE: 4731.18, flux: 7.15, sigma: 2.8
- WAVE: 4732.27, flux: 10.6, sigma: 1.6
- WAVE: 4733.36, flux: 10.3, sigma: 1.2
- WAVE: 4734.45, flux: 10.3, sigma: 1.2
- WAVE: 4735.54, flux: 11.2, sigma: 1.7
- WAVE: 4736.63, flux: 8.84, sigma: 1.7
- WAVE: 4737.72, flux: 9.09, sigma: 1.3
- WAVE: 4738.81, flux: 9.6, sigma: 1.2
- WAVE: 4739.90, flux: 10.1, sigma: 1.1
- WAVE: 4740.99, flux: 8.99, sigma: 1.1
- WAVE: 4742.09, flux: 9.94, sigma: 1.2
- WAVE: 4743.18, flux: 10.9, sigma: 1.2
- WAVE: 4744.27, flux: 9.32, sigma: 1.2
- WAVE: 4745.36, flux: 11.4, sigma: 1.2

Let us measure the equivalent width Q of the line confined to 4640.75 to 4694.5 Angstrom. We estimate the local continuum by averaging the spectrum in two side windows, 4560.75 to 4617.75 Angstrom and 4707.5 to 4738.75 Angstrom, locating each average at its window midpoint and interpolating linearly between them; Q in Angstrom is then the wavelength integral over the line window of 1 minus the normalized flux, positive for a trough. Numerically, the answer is 3.78 Angstrom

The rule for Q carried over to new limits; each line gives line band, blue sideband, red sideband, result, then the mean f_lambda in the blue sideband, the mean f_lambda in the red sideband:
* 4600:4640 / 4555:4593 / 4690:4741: -1.14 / 9.35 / 9.92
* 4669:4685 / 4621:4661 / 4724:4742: 1.91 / 9.8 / 10.2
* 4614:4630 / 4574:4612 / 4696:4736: -0.27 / 9.58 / 10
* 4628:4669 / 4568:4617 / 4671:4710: -0.99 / 9.49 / 9.17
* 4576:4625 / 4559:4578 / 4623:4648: 0.78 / 9.52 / 9.86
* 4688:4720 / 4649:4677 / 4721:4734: 2.28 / 9.38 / 10.8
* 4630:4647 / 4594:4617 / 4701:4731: 0.57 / 9.76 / 10.1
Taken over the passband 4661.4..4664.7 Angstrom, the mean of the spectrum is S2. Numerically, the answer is 9.69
